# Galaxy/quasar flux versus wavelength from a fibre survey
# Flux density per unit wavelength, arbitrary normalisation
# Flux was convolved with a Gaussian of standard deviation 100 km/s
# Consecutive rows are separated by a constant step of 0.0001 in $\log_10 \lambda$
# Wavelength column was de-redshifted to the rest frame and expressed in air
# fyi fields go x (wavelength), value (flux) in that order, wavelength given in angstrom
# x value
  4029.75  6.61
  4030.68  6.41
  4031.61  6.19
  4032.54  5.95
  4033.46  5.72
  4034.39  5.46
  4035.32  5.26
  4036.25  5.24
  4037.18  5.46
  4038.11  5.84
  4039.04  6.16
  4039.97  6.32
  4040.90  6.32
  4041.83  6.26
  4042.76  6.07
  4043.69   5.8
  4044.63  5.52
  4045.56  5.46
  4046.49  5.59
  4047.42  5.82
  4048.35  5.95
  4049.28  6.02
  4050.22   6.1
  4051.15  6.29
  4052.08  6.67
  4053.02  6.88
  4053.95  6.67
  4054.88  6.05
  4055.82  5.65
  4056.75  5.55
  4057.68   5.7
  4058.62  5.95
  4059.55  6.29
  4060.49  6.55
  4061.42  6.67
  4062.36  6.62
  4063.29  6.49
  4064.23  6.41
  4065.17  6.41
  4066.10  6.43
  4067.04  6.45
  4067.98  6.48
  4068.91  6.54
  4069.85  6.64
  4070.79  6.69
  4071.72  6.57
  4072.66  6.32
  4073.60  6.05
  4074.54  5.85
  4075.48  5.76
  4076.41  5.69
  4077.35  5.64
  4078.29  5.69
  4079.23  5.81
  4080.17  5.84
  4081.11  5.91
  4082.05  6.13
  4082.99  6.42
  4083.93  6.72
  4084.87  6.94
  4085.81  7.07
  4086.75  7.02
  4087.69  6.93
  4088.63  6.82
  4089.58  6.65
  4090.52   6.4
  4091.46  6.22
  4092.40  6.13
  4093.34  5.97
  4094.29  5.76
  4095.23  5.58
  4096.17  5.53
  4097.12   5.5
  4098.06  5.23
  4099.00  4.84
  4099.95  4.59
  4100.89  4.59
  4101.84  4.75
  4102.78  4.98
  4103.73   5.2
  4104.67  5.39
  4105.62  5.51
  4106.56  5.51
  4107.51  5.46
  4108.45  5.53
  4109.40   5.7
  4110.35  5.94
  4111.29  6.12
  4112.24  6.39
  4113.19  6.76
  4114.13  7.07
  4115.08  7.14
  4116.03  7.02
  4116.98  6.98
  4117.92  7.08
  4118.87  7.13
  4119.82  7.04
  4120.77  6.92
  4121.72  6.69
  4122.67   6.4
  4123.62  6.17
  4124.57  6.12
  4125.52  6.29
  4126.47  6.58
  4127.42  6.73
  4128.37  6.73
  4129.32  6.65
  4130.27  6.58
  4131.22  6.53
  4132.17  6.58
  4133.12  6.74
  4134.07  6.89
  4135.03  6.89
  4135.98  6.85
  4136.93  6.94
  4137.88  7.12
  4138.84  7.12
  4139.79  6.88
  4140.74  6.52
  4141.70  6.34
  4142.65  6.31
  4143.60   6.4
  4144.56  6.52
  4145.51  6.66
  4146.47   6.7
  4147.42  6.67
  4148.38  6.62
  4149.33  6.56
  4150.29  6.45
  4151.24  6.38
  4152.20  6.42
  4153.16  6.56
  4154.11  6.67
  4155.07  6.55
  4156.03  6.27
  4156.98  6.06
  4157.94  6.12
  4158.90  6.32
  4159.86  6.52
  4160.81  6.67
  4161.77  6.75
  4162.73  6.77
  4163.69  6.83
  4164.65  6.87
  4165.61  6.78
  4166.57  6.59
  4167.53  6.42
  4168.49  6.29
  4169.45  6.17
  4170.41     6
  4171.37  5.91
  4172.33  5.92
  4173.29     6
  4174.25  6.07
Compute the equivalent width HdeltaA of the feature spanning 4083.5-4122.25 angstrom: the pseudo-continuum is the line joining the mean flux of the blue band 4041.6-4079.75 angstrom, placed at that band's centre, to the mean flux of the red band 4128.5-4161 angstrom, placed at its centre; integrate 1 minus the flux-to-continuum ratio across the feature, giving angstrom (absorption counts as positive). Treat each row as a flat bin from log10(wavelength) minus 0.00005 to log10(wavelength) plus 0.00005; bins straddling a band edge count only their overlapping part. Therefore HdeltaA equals 1.5 angstrom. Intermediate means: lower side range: 6.15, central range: 6.12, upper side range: 6.59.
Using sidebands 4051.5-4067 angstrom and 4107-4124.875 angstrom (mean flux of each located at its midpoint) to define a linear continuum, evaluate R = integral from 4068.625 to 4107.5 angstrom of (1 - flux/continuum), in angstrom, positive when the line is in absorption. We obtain 2.94 angstrom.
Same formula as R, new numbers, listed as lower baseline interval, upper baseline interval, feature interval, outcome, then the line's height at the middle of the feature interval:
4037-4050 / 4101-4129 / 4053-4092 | -1.8 angstrom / 6.04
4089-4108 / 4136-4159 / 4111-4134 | -2.6 angstrom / 6.02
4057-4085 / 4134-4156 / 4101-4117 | 1.3 angstrom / 6.45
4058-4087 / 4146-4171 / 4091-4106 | 2.4 angstrom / 6.37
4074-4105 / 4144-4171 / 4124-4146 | -1.2 angstrom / 6.29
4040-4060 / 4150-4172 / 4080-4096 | -0.5 angstrom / 6.18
